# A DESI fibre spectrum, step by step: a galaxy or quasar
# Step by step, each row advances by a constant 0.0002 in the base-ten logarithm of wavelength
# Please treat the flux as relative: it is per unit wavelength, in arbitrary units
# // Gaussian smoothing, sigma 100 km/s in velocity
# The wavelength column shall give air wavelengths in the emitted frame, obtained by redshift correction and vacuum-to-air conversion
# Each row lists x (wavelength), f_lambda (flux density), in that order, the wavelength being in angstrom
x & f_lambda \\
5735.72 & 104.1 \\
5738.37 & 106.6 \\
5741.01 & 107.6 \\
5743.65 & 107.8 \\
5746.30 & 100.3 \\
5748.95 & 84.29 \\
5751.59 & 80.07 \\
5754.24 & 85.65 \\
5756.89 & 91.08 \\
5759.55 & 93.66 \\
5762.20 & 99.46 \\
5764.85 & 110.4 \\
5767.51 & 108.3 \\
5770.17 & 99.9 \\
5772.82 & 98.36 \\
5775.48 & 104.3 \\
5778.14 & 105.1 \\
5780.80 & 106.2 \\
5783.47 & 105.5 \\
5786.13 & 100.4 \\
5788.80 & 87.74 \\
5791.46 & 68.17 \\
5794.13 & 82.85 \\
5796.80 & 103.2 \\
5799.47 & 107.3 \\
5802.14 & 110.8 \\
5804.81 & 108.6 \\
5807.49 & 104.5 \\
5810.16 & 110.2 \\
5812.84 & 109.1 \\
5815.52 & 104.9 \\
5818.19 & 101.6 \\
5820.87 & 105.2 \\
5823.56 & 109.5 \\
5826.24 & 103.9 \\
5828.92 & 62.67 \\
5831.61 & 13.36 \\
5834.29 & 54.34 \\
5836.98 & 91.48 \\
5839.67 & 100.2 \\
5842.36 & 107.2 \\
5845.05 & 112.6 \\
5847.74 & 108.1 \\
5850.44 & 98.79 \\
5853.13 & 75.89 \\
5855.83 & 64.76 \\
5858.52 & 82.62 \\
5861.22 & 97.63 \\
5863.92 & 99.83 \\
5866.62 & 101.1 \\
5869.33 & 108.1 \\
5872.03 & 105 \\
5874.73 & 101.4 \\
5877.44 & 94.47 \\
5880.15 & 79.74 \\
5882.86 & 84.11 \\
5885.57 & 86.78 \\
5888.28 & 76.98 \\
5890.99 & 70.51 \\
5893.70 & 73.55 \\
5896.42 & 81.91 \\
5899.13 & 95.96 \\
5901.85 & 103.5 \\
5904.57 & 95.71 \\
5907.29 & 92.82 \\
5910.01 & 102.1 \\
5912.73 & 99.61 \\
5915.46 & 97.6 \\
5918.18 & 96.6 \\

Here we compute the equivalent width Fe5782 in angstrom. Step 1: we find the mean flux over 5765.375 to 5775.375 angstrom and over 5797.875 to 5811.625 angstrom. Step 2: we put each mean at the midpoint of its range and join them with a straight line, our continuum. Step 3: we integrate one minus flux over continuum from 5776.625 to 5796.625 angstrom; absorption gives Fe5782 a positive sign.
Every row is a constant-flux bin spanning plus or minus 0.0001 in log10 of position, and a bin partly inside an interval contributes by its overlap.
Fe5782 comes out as 2.1 angstrom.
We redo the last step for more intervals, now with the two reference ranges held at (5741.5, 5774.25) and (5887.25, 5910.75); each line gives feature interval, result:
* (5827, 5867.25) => 2.8 angstrom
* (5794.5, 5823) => -3.7 angstrom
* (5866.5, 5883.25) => -1.3 angstrom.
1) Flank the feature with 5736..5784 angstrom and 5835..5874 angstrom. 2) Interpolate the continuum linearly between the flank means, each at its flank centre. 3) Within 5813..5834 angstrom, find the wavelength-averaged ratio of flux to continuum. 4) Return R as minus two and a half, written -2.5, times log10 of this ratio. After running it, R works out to 0.14 mag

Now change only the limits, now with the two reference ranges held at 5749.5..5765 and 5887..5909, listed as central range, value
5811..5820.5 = -0.177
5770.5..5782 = -0.137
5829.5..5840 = 0.404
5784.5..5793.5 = 0.057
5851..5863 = 0.076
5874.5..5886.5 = -0.011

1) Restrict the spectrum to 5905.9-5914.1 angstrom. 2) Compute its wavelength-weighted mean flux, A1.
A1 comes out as 98.1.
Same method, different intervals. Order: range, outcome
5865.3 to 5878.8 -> 102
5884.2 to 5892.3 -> 78.2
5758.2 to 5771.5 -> 102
